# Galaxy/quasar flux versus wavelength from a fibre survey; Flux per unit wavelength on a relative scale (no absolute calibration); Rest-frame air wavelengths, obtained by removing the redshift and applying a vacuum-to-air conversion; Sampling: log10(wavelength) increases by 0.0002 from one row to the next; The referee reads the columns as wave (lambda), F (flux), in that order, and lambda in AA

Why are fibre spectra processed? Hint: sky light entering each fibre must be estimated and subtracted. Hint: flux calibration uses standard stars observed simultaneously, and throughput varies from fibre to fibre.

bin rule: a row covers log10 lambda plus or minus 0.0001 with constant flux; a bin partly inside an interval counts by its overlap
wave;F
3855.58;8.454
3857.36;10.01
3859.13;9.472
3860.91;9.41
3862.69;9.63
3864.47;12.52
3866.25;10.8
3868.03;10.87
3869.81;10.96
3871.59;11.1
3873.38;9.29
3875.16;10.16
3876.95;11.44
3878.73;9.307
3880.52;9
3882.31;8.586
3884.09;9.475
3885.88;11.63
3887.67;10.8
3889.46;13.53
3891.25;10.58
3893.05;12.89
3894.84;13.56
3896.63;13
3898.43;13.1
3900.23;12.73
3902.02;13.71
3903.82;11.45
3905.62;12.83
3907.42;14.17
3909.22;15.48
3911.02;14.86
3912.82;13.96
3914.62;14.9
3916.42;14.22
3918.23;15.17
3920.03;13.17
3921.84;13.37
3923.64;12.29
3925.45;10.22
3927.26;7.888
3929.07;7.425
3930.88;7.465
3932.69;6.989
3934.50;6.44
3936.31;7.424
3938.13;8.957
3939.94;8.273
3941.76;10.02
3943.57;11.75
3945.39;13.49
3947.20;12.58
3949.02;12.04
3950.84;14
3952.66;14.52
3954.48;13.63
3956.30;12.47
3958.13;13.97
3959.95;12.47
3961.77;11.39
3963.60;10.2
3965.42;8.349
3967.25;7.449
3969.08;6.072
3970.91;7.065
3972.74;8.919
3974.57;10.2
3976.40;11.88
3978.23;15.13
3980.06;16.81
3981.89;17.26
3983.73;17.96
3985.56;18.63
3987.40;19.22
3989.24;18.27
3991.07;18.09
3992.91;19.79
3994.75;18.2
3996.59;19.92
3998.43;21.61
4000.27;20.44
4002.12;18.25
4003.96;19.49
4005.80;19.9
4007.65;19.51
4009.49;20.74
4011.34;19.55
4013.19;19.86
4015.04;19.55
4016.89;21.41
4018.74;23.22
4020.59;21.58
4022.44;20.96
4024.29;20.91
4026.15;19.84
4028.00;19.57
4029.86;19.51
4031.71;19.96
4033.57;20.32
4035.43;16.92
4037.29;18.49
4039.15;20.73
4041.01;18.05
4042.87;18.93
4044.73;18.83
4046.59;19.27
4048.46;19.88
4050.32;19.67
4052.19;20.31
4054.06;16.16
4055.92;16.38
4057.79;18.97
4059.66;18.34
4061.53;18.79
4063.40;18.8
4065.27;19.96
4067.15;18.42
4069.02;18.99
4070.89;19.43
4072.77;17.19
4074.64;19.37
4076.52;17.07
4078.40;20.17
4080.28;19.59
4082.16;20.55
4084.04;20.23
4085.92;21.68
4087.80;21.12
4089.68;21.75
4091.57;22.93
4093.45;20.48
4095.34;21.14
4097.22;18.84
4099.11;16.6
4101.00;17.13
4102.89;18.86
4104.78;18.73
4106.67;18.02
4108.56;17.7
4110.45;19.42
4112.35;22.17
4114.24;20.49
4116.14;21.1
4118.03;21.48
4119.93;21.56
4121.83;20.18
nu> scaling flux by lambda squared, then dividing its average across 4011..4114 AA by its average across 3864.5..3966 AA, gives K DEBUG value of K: 1.8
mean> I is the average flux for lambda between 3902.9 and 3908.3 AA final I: 12.8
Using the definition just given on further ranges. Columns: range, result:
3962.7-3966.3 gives 9.29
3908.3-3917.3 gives 14.7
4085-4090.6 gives 21.5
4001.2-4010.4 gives 19.6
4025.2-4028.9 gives 19.7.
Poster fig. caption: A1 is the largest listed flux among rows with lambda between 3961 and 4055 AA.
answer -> 23.22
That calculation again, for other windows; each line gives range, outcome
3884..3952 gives 15.48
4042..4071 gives 20.31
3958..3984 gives 17.96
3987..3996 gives 19.79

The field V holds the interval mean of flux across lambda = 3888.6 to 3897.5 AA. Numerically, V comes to 12.7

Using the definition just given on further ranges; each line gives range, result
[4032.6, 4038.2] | 18.6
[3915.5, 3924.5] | 13.7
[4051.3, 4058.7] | 17.9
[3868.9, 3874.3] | 10.5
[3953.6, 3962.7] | 12.8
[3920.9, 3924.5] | 12.8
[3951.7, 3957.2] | 13.6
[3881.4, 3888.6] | 10.1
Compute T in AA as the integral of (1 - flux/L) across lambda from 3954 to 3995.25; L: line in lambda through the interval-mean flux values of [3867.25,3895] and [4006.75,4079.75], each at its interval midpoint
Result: 5.9 AA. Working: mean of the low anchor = 10.8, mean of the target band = 13.6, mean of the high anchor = 19.4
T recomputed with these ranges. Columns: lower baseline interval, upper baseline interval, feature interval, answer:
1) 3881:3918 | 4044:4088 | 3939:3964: 4.28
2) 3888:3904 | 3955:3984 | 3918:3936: 3.68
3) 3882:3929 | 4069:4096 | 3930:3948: 6.05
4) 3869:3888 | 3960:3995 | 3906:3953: 1.24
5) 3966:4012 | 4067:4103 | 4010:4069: -4.66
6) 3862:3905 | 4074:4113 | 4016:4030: -3.41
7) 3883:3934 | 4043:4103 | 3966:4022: -4.28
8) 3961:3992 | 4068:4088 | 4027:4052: -3.20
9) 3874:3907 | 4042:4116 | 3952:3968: 3.10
